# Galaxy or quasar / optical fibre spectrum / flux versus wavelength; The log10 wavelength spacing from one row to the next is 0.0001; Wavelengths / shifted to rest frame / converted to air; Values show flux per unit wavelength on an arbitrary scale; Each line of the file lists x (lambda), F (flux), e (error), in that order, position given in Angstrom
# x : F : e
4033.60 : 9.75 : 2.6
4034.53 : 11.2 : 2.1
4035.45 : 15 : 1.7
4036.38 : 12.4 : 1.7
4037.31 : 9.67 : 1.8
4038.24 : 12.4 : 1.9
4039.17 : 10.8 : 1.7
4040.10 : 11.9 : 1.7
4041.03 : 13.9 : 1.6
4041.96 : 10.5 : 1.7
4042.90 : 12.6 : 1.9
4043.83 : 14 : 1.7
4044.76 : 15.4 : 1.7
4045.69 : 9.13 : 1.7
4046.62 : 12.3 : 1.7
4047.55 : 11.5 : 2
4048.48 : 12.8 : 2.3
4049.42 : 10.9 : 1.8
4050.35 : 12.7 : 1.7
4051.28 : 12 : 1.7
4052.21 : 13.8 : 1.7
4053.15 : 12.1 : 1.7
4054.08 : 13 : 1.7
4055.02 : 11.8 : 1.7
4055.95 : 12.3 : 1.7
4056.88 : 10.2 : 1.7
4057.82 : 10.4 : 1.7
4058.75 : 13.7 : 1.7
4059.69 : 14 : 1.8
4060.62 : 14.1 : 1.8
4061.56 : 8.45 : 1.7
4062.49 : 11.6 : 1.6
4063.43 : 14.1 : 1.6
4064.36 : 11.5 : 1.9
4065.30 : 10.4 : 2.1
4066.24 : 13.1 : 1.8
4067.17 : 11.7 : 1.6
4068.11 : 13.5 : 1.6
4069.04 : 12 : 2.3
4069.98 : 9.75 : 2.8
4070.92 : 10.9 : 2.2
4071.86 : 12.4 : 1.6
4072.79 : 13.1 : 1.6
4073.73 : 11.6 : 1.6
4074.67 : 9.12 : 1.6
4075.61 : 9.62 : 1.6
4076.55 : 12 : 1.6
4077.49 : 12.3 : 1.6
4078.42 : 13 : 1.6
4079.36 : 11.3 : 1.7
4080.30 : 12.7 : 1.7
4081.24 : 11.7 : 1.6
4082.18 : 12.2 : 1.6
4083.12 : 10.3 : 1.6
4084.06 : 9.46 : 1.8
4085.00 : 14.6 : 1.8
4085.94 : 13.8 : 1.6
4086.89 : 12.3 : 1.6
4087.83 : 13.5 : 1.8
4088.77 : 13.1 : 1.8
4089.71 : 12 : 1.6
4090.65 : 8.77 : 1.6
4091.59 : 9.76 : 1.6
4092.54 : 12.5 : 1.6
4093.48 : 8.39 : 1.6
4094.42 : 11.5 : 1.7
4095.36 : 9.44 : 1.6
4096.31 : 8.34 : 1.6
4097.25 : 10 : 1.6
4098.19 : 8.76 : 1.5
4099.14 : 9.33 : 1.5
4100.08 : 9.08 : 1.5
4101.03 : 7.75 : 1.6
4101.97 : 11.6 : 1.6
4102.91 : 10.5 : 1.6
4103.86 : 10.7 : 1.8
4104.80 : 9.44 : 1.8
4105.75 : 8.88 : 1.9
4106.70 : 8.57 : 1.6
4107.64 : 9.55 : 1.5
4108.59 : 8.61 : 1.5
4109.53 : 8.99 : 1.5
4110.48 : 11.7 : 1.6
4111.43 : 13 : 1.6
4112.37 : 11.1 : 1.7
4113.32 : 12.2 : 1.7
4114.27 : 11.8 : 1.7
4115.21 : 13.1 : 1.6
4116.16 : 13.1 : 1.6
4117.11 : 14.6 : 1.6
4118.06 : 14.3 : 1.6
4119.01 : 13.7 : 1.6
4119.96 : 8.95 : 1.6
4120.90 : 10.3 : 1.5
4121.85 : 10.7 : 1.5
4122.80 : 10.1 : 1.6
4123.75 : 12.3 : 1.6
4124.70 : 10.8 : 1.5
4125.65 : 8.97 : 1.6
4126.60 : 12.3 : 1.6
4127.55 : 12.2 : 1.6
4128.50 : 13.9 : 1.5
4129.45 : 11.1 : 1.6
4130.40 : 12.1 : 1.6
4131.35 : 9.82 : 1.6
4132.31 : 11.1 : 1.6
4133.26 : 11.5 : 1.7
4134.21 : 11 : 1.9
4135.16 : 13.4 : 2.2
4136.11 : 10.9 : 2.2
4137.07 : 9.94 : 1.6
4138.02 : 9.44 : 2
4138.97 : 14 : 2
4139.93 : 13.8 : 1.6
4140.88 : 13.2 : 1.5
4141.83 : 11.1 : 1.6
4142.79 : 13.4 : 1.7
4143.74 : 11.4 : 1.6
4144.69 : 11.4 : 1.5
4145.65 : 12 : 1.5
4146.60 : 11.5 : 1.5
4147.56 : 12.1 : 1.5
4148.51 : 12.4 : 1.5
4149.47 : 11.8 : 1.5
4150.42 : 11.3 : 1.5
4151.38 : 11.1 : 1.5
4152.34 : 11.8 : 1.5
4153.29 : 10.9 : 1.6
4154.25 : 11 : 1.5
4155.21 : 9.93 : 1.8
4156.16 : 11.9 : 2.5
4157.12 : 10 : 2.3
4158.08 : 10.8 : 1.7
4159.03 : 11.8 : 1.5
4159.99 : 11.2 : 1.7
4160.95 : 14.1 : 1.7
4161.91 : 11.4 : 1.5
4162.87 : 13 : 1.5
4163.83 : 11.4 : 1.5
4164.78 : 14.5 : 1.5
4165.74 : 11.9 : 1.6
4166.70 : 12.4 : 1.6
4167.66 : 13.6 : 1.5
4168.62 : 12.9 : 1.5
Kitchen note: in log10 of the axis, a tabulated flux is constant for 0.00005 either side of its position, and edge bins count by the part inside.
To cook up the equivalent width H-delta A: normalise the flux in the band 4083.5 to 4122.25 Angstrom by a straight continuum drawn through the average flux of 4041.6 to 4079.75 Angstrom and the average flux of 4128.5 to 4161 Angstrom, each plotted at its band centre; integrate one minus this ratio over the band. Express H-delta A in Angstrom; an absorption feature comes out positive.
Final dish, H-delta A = 2.8 Angstrom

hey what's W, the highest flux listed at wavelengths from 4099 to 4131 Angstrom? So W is 14.6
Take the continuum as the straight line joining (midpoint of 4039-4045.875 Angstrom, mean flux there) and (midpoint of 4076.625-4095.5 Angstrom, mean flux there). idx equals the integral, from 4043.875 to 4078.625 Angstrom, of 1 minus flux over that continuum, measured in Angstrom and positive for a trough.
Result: 0.5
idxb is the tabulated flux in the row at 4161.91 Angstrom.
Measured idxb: 11.4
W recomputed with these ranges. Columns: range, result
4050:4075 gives 14.1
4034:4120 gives 15.4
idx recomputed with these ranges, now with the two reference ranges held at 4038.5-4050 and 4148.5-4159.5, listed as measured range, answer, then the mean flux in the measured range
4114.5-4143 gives -1.1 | 11.8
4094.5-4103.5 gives 1.6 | 9.53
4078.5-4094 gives 0.1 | 11.7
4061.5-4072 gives 0.2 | 11.7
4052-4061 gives -0.3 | 12.5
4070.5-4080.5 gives 0.2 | 11.6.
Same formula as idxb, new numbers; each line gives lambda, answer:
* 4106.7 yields 8.57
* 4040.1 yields 11.9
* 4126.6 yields 12.3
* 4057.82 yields 10.4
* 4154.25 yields 11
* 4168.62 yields 12.9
